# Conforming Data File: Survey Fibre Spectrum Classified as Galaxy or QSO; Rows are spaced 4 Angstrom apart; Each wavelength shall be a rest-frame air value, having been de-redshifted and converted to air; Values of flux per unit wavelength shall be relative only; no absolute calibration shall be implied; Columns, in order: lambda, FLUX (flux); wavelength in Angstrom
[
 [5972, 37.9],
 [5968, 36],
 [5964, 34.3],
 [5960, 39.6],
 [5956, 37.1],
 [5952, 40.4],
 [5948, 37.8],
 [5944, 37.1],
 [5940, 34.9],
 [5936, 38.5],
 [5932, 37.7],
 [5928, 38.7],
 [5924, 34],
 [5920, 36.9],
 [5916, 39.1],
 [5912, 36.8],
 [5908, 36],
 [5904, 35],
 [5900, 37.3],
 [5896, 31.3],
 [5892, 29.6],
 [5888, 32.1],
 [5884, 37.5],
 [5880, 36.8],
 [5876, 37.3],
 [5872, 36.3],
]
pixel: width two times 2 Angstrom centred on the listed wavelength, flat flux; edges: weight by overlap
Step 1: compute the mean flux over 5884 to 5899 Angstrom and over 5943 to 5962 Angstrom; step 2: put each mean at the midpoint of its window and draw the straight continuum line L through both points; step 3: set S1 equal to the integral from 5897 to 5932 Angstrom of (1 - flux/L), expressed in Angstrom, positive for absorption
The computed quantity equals -2.0 Angstrom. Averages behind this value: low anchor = 32.3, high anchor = 38.5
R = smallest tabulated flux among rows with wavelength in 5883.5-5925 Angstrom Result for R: 29.6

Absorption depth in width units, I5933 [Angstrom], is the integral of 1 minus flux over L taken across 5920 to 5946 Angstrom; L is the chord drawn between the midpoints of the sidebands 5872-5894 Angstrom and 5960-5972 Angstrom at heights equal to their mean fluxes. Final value -0.8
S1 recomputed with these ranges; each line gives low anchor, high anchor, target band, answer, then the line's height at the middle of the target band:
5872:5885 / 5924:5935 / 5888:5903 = 1.77 Angstrom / 37.2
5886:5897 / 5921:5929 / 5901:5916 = -1.27 Angstrom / 33.6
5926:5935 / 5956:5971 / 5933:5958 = -0.04 Angstrom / 37.6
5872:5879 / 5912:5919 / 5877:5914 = 2.71 Angstrom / 37.5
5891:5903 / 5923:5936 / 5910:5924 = -0.54 Angstrom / 35.7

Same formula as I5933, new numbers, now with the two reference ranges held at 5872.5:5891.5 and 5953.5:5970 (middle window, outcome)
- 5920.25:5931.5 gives -0.12 Angstrom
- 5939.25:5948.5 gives -0.02 Angstrom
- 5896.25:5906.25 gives 0.14 Angstrom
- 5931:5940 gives -0.26 Angstrom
